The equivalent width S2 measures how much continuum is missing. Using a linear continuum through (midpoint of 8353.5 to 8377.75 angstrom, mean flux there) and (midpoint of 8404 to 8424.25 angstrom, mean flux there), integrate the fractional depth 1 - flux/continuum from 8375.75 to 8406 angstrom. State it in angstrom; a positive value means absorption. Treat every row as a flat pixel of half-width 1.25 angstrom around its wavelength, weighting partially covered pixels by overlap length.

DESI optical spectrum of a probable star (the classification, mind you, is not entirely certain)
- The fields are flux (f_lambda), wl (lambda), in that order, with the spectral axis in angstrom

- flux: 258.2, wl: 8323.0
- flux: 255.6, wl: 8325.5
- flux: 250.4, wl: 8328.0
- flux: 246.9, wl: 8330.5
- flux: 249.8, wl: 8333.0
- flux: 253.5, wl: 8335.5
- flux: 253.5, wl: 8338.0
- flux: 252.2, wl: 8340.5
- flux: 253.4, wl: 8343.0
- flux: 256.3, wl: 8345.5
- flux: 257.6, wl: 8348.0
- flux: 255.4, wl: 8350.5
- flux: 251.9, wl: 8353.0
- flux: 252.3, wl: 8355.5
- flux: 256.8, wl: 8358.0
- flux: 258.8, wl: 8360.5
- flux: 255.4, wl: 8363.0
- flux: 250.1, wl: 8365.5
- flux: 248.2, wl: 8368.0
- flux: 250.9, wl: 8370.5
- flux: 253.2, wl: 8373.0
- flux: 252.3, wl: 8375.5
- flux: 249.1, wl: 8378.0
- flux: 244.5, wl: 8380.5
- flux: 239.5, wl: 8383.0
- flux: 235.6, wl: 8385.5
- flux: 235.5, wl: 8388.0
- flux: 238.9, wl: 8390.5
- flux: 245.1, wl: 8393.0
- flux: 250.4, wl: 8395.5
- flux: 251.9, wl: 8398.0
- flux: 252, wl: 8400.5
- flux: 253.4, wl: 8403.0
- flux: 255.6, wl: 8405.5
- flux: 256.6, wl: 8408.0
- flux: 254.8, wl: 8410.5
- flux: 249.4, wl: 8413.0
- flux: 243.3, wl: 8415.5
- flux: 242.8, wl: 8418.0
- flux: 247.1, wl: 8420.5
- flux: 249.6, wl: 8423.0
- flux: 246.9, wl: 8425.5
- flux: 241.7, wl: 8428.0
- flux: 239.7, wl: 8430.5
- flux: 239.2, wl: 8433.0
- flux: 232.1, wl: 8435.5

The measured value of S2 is 0.7 angstrom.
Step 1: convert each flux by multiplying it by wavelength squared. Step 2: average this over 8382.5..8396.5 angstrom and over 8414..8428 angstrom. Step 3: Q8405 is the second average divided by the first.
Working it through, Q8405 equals 1.03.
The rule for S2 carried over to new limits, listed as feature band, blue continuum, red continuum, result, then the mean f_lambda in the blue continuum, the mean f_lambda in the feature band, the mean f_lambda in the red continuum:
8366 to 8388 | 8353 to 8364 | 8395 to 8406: 0.69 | 255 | 246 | 253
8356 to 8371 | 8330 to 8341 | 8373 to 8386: -0.35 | 251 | 253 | 246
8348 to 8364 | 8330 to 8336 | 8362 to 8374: -0.28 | 250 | 255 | 251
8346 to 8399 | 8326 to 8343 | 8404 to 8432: 0.12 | 251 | 249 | 248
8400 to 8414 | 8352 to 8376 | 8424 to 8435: -0.48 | 253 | 254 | 241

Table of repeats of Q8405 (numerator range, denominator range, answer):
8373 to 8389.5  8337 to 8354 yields 0.97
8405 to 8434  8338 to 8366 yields 0.99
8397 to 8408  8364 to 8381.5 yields 1.02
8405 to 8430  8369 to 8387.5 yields 1.02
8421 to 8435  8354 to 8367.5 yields 0.97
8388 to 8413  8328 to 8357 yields 1.00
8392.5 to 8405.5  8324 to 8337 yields 1.02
